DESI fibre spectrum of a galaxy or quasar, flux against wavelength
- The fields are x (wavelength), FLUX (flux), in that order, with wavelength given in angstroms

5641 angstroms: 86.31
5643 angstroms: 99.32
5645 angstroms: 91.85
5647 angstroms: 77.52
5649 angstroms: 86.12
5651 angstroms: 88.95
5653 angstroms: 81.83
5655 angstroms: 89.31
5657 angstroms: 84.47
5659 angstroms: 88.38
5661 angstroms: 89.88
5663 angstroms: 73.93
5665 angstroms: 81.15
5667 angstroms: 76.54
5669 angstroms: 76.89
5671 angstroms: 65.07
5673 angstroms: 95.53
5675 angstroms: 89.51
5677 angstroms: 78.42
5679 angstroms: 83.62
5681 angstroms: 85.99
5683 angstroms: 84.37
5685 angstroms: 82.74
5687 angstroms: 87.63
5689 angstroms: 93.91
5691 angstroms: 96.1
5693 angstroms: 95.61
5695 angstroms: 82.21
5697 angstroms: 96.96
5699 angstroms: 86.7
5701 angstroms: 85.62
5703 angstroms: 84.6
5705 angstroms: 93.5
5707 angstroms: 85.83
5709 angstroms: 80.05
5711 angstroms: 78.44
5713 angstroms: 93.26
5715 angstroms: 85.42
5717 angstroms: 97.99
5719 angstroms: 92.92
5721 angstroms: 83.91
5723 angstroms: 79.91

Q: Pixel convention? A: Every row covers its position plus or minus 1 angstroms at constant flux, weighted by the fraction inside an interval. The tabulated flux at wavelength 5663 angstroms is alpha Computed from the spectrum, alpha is 73.93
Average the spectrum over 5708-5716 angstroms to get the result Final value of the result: 84.3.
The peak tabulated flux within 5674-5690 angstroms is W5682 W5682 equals 93.91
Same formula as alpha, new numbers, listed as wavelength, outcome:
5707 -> 85.83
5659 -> 88.38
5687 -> 87.63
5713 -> 93.26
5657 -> 84.47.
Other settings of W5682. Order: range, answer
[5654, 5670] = 89.88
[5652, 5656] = 89.31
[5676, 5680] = 83.62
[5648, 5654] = 88.95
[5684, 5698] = 96.96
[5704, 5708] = 93.5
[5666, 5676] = 95.53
